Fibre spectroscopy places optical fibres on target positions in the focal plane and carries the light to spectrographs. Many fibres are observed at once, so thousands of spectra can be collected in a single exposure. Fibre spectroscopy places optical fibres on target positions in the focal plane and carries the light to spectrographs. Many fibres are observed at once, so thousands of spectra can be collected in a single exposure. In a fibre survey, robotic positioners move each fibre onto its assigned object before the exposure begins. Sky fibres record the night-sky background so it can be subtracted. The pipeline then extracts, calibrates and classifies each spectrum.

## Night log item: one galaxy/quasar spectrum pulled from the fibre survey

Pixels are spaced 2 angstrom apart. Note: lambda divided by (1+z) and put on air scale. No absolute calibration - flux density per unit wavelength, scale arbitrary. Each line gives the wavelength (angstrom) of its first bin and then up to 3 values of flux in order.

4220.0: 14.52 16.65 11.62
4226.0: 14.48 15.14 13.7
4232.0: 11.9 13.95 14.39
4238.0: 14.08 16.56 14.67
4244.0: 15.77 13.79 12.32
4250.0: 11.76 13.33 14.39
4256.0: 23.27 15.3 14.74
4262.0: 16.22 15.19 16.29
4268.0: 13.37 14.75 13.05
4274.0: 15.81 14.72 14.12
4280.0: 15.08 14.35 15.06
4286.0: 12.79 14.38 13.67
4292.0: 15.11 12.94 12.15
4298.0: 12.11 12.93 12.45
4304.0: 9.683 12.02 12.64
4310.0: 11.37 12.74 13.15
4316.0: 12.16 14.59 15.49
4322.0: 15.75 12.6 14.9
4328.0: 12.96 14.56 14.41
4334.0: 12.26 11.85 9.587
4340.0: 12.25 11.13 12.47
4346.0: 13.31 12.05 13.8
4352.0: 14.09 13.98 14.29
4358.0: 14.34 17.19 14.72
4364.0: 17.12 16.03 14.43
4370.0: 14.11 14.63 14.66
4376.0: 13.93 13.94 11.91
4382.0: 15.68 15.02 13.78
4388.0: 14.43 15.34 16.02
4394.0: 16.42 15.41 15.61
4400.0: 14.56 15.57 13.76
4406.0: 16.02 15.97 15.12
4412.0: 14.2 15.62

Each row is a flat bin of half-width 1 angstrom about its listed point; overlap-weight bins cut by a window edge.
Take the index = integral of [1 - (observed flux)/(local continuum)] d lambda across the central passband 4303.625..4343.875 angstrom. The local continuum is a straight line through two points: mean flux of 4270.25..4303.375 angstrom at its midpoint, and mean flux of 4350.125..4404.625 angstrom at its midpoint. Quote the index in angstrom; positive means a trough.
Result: 3.8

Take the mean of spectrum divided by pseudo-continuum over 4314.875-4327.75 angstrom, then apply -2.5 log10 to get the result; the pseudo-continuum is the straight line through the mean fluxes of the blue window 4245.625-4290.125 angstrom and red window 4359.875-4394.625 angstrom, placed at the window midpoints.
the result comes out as 0.05 mag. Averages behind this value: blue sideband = 14.7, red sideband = 14.9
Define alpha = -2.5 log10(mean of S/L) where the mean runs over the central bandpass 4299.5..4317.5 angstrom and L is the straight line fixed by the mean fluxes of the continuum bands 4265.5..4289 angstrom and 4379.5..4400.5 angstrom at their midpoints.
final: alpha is 0.197 mag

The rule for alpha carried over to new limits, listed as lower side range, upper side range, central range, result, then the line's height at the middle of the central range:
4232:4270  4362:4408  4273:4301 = 0.07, 14.9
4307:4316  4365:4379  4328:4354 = 0.06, 13.5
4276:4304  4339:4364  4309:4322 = 0.02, 13.6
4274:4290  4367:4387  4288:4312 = 0.15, 14.4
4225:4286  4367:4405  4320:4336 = 0.06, 14.7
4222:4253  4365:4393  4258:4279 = -0.06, 14.1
